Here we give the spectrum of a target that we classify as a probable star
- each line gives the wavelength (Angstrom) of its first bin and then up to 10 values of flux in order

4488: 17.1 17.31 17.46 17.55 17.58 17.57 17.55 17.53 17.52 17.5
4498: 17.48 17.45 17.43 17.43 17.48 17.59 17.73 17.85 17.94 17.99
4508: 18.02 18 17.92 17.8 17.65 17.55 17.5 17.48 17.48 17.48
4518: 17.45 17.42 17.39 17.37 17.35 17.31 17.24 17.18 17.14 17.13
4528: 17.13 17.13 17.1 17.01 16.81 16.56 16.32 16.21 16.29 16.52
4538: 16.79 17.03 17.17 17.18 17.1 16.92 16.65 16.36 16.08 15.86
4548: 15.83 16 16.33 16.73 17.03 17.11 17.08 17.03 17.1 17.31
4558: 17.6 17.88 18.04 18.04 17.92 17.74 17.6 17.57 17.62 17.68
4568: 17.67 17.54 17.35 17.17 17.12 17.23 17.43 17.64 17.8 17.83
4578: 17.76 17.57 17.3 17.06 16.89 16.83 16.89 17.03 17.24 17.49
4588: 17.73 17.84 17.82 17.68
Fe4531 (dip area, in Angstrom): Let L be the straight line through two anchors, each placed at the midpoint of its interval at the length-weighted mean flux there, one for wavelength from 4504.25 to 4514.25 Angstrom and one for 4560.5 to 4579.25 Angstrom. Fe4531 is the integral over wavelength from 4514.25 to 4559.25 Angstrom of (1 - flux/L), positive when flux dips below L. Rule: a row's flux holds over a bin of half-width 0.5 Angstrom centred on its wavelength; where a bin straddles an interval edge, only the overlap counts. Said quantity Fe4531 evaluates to 2.0 Angstrom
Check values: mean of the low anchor 17.8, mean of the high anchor 17.6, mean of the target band 16.9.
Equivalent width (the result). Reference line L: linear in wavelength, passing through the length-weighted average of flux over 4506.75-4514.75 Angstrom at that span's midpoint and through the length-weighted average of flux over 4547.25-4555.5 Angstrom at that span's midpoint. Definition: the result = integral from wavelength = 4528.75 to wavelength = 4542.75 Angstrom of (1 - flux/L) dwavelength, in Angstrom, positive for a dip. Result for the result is 0.22 Angstrom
